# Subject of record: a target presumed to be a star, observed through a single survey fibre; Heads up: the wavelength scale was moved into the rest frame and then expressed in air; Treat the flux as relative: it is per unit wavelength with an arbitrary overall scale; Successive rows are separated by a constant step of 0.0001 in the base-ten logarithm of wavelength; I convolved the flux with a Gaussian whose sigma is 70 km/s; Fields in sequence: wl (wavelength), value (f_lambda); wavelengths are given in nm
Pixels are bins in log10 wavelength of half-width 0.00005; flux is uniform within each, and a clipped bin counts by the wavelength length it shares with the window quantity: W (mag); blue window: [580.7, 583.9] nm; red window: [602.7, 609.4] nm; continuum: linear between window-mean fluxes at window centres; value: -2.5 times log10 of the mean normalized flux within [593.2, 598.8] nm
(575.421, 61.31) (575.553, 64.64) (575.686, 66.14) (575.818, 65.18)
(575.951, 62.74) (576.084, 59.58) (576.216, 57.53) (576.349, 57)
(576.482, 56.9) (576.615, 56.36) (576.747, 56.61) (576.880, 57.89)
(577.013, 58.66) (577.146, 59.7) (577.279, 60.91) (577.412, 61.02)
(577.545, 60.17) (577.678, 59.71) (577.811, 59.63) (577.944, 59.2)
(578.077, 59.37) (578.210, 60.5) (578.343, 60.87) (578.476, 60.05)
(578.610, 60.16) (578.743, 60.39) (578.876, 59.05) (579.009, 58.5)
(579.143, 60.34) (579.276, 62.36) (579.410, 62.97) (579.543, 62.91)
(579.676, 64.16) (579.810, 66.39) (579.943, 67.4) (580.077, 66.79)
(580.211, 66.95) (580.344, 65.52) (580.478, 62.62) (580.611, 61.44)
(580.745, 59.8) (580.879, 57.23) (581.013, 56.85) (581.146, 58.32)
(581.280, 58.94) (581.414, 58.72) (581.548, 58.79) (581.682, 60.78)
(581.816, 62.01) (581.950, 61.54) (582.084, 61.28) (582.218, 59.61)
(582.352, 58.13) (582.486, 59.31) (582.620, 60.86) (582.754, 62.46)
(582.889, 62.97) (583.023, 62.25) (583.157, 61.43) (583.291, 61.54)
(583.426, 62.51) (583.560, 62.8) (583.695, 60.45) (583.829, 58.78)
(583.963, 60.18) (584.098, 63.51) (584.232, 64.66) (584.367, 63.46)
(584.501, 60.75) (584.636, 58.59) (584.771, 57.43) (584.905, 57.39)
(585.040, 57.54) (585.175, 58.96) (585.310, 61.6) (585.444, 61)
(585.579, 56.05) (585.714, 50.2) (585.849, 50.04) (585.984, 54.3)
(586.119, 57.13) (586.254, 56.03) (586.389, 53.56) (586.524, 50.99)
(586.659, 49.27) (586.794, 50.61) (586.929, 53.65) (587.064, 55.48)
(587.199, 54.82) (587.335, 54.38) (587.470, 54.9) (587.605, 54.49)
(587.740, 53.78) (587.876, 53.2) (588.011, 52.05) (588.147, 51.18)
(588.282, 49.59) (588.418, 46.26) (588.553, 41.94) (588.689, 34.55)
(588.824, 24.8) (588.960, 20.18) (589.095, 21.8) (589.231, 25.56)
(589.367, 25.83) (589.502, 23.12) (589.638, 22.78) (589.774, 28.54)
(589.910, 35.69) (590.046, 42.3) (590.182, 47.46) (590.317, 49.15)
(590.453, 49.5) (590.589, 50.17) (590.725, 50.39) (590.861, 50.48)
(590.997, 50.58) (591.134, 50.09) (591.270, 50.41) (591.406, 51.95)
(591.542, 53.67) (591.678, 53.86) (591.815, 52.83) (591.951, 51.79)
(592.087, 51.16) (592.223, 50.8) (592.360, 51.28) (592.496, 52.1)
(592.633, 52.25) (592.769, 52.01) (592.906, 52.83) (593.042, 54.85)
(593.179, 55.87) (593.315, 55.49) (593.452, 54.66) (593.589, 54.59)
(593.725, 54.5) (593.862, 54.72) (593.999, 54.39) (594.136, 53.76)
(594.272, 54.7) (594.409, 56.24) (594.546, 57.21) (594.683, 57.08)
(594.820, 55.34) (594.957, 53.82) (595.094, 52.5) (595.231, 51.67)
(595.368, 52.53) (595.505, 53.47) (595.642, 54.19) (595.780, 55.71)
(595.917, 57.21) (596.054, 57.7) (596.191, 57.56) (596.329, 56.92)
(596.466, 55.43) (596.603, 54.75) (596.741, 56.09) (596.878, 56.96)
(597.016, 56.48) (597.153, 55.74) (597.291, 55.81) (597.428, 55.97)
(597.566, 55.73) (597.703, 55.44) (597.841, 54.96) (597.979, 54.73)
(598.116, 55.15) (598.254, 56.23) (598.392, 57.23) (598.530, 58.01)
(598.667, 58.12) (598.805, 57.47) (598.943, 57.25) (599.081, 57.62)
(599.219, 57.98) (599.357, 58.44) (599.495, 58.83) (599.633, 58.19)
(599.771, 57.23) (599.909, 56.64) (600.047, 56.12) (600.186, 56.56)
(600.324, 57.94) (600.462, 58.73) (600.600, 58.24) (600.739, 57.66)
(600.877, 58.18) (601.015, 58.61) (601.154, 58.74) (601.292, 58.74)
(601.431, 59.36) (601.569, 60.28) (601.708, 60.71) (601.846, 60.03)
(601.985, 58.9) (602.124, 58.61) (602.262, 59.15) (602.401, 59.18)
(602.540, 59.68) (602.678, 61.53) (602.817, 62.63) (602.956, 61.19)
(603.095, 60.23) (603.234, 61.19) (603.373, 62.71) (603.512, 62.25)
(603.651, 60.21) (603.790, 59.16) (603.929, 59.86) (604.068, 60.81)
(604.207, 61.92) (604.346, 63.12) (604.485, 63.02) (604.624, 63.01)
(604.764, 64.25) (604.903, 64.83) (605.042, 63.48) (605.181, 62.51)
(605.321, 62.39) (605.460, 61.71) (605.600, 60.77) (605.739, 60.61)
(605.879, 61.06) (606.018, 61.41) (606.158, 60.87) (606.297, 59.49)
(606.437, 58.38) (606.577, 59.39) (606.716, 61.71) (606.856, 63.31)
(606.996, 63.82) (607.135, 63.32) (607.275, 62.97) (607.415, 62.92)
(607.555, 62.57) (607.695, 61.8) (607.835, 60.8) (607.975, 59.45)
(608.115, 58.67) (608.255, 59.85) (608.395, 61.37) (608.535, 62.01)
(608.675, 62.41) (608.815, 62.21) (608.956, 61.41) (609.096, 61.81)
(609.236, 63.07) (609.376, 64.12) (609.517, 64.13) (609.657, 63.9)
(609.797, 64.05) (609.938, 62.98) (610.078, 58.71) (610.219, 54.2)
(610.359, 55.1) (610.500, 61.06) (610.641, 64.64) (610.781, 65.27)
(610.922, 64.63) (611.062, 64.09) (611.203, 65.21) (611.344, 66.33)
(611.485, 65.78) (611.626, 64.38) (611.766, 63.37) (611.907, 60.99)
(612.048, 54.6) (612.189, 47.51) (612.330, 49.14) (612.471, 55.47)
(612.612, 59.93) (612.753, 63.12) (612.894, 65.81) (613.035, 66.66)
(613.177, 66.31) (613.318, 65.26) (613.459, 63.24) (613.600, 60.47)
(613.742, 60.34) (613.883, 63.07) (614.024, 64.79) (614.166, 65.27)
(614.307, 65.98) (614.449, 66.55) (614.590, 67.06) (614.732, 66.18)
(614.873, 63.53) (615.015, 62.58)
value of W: 0.10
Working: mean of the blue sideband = 60.3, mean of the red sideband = 61.7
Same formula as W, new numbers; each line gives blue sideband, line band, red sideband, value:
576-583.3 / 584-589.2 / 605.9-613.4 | 0.18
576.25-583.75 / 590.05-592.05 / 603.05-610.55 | 0.20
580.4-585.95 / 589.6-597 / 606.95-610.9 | 0.16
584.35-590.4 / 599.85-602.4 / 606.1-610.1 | -0.03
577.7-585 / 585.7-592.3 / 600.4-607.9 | 0.30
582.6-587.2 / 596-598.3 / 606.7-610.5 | 0.07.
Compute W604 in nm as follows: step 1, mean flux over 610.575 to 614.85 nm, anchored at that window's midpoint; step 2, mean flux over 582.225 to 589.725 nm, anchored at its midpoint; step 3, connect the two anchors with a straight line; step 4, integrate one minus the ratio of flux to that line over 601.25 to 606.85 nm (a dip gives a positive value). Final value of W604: -0.17 nm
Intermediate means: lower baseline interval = 52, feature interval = 61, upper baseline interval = 62.7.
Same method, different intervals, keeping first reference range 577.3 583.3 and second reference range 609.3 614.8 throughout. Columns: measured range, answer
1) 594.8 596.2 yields 0.162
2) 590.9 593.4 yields 0.371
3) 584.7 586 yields 0.101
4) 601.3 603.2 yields 0.057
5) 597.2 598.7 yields 0.139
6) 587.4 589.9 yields 0.955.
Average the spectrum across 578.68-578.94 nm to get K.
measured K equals 59.8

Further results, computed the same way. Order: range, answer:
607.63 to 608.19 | 60.2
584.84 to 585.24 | 57.9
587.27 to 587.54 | 54.8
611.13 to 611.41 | 65.6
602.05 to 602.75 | 59.7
